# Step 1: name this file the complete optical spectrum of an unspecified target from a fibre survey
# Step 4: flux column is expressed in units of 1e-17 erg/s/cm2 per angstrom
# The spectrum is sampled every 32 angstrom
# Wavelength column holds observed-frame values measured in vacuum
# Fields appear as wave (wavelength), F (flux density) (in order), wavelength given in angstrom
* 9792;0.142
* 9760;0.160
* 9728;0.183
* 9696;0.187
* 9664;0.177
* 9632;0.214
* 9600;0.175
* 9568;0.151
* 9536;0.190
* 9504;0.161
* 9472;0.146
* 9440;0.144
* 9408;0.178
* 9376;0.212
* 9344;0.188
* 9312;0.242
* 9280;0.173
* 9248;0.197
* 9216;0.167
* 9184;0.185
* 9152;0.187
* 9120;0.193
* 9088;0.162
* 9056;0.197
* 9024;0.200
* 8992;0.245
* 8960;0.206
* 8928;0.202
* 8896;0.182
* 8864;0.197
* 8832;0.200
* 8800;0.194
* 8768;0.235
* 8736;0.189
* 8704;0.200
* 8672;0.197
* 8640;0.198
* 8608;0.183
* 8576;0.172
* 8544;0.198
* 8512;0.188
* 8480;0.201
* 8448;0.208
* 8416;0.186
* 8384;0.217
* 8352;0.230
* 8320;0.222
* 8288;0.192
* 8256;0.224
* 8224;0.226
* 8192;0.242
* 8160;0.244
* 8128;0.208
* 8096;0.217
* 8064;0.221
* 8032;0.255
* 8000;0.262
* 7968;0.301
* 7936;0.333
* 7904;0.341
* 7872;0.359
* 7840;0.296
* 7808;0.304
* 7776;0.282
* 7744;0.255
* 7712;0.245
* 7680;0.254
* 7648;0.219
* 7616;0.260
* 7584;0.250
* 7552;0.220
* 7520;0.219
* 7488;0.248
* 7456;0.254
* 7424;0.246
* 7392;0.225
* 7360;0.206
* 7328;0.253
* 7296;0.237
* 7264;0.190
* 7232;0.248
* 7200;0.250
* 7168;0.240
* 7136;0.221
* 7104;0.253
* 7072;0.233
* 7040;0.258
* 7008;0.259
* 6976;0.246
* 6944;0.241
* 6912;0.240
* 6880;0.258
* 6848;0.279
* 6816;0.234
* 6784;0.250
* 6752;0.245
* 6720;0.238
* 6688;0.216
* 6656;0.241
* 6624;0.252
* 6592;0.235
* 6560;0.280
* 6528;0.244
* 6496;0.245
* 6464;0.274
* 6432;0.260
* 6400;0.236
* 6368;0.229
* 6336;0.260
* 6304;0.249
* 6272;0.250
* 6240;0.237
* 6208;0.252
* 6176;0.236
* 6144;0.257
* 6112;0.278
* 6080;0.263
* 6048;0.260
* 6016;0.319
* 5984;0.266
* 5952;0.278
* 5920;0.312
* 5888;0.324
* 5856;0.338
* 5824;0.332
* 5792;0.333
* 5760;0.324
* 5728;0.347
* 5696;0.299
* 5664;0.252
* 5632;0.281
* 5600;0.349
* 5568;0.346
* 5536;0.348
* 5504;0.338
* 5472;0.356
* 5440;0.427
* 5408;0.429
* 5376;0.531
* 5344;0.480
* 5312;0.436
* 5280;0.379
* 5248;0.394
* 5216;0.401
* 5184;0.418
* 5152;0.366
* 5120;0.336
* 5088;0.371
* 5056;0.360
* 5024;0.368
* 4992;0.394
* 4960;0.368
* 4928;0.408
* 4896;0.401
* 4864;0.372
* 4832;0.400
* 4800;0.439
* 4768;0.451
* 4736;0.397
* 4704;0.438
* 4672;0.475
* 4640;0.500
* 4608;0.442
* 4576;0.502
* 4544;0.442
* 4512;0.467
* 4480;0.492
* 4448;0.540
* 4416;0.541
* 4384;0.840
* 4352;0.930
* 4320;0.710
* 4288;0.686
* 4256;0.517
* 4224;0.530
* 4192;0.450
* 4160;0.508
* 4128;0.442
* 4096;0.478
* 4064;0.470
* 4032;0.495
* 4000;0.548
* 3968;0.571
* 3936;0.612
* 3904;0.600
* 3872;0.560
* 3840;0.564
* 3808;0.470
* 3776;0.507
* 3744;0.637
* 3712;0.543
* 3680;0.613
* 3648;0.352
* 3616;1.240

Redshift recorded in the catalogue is 1.82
